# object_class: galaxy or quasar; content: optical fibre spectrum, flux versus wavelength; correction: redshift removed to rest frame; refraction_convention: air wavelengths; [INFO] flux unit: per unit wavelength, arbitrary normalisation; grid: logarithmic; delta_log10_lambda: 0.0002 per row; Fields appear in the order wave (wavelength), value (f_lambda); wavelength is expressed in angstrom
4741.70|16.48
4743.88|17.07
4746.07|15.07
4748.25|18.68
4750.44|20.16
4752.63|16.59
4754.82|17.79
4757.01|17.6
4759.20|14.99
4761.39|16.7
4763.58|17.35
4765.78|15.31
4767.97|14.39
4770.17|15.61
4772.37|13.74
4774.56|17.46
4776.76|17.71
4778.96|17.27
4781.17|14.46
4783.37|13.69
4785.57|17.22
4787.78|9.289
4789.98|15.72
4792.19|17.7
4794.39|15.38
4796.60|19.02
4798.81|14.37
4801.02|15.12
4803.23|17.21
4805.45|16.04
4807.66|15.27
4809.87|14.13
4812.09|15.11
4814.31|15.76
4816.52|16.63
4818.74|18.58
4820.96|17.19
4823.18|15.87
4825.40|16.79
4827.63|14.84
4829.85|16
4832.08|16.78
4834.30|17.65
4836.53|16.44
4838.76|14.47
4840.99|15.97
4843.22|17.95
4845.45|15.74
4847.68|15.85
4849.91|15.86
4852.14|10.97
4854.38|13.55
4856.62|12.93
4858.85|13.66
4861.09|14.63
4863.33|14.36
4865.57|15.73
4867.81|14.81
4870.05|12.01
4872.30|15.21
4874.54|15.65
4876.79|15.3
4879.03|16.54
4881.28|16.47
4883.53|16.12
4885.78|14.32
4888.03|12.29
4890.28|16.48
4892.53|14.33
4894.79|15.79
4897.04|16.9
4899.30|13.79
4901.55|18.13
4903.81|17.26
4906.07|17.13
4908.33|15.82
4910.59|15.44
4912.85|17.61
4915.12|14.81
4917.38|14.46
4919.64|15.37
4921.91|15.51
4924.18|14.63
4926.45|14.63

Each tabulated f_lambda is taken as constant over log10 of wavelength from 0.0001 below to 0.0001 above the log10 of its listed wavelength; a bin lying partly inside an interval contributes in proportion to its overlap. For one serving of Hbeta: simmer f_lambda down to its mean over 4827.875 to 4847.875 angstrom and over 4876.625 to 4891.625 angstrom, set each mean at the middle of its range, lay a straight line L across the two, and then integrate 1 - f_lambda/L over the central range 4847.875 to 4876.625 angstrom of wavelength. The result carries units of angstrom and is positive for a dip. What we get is 2.9 angstrom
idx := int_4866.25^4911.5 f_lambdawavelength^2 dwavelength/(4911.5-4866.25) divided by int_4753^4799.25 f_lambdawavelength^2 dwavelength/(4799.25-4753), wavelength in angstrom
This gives 1.0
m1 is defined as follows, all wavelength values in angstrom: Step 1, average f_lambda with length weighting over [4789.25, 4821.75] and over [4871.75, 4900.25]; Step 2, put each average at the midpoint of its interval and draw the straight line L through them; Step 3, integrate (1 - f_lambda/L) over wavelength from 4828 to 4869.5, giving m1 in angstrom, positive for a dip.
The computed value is 1.6 angstrom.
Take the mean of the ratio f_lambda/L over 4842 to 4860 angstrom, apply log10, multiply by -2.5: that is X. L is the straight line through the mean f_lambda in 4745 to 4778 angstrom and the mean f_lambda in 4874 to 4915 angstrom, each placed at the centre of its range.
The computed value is 0.11 mag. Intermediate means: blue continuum 16.6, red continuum 15.8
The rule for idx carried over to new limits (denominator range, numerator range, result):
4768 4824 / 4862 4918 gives 1.02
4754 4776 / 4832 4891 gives 0.97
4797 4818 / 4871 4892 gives 1.01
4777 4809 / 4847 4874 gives 0.93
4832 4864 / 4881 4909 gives 1.06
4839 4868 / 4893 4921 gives 1.11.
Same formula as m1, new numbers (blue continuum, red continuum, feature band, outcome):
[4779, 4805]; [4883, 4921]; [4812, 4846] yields -1.9 angstrom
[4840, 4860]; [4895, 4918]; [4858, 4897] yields 1.1 angstrom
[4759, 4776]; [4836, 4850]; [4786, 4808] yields 0.4 angstrom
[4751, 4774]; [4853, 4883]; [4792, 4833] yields -1.9 angstrom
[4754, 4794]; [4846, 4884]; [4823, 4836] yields -1.1 angstrom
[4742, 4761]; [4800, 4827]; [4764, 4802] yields 2.5 angstrom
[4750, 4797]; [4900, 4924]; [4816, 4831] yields -0.5 angstrom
